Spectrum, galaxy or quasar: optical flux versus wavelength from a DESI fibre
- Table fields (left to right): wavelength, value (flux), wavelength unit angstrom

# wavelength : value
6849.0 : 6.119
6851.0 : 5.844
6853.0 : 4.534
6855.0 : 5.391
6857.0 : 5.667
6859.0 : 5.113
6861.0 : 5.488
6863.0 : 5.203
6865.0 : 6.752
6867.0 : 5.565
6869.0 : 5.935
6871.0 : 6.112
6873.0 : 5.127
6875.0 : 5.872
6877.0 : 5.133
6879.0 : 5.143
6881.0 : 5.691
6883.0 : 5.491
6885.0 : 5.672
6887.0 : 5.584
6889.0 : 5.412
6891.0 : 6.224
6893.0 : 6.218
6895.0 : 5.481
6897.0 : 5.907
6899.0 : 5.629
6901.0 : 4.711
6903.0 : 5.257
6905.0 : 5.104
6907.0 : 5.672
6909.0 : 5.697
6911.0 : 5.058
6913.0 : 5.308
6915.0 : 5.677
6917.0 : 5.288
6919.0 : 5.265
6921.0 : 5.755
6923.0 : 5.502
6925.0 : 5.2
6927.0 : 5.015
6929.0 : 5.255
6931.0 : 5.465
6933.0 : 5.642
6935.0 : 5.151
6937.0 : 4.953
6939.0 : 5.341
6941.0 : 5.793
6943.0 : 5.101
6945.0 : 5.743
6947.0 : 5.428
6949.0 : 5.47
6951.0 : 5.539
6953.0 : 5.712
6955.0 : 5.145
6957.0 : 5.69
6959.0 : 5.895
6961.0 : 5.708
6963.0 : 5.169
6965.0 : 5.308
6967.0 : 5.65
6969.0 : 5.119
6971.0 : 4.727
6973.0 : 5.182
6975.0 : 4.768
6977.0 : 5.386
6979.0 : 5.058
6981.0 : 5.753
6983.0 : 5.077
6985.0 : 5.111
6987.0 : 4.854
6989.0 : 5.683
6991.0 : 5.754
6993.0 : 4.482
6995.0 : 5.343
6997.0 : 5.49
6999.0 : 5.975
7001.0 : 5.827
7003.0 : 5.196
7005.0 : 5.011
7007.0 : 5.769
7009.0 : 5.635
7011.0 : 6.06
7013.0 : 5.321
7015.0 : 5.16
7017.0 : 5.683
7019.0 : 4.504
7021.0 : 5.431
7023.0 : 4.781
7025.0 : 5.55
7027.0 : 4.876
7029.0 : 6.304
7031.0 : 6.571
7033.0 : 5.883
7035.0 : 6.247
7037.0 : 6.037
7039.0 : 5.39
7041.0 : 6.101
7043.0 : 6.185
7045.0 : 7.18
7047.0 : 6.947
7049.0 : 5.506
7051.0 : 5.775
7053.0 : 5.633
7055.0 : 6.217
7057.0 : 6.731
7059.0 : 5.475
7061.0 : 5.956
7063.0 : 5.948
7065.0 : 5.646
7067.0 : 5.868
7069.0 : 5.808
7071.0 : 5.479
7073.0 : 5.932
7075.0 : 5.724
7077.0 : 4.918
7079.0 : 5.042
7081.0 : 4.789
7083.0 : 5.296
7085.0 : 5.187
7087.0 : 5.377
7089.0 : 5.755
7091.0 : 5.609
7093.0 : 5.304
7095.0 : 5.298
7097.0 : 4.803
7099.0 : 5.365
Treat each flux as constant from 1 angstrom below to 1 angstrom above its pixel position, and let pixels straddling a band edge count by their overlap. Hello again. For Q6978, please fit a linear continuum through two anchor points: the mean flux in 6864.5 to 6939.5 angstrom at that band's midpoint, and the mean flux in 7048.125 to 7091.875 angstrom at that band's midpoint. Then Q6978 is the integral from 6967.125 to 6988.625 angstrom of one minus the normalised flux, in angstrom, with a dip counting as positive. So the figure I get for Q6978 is 1.6 angstrom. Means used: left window 5.5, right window 5.62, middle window 5.14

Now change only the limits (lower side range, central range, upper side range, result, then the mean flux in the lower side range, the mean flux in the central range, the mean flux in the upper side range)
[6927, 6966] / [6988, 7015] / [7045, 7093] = 0.3 angstrom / 5.44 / 5.49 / 5.7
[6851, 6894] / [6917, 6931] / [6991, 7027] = 0.4 angstrom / 5.59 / 5.34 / 5.36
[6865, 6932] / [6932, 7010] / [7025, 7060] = 5.5 angstrom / 5.52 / 5.38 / 6.05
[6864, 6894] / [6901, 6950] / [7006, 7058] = 3.3 angstrom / 5.73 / 5.37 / 5.83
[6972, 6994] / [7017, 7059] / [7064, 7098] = -4.5 angstrom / 5.19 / 5.88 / 5.4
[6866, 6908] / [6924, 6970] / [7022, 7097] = 1.7 angstrom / 5.57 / 5.41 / 5.73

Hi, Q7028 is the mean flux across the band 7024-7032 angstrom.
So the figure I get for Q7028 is 5.83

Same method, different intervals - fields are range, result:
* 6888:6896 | 5.83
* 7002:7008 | 5.33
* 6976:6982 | 5.4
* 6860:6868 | 5.75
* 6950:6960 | 5.6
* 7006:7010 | 5.7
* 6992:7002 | 5.42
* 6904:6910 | 5.49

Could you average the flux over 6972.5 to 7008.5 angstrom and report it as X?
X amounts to 5.32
